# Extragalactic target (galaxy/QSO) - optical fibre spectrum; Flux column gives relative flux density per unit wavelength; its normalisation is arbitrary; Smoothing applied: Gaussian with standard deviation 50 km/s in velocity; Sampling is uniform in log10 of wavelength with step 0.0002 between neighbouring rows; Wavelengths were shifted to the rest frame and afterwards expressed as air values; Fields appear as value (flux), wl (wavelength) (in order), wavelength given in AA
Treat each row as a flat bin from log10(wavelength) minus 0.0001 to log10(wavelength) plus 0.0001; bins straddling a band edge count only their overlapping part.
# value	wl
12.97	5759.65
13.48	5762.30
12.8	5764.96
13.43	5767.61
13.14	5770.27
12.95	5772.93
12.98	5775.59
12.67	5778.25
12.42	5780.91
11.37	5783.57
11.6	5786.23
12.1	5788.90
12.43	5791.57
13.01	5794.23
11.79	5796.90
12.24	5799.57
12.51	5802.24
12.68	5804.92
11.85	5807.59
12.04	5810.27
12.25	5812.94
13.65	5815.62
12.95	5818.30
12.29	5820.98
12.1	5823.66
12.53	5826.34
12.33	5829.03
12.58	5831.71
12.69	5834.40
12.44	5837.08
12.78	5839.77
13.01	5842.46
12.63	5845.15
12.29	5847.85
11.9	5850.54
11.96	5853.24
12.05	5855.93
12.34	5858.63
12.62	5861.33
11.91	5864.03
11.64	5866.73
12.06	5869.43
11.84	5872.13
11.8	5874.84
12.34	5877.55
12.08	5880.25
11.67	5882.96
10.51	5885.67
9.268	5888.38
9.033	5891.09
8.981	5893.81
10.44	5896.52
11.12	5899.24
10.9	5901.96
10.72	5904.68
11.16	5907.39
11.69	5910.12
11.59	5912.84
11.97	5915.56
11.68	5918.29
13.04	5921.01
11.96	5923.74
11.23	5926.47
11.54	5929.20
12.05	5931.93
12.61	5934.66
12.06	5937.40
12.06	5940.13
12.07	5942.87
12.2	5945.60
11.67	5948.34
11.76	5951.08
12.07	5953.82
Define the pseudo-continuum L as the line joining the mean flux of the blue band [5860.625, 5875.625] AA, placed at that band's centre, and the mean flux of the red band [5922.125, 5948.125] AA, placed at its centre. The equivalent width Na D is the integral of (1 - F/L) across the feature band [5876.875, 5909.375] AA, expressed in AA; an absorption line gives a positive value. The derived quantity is 3.5 AA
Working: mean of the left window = 12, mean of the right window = 12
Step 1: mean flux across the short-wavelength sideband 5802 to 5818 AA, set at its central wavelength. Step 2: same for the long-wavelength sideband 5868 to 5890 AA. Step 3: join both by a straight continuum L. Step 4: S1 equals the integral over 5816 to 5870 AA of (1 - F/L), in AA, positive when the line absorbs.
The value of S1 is -1.7 AA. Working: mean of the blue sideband 12.5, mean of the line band 12.4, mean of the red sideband 11.4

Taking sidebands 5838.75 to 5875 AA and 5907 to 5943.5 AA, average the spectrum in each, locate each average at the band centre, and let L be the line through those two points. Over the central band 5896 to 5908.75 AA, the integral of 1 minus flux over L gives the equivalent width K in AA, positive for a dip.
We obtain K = 1.2 AA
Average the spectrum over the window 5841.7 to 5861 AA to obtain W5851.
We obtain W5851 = 12.3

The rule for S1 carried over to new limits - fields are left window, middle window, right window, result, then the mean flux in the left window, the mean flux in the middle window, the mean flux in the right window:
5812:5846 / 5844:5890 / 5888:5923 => 0.0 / 12.6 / 11.8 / 11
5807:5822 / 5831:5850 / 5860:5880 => -0.5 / 12.5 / 12.6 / 12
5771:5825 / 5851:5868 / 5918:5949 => 0.2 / 12.4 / 12.1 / 12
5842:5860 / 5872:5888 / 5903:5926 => 0.6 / 12.3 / 11.5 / 11.7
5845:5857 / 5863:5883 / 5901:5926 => 0.0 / 12.1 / 11.9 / 11.6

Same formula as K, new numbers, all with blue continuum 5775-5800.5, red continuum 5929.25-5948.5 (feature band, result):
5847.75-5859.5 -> 0.1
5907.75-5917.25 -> 0.3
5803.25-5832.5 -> -0.6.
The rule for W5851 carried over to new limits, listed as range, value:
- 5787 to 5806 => 12.4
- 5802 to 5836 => 12.5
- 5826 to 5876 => 12.3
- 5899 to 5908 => 10.9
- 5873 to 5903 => 10.8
